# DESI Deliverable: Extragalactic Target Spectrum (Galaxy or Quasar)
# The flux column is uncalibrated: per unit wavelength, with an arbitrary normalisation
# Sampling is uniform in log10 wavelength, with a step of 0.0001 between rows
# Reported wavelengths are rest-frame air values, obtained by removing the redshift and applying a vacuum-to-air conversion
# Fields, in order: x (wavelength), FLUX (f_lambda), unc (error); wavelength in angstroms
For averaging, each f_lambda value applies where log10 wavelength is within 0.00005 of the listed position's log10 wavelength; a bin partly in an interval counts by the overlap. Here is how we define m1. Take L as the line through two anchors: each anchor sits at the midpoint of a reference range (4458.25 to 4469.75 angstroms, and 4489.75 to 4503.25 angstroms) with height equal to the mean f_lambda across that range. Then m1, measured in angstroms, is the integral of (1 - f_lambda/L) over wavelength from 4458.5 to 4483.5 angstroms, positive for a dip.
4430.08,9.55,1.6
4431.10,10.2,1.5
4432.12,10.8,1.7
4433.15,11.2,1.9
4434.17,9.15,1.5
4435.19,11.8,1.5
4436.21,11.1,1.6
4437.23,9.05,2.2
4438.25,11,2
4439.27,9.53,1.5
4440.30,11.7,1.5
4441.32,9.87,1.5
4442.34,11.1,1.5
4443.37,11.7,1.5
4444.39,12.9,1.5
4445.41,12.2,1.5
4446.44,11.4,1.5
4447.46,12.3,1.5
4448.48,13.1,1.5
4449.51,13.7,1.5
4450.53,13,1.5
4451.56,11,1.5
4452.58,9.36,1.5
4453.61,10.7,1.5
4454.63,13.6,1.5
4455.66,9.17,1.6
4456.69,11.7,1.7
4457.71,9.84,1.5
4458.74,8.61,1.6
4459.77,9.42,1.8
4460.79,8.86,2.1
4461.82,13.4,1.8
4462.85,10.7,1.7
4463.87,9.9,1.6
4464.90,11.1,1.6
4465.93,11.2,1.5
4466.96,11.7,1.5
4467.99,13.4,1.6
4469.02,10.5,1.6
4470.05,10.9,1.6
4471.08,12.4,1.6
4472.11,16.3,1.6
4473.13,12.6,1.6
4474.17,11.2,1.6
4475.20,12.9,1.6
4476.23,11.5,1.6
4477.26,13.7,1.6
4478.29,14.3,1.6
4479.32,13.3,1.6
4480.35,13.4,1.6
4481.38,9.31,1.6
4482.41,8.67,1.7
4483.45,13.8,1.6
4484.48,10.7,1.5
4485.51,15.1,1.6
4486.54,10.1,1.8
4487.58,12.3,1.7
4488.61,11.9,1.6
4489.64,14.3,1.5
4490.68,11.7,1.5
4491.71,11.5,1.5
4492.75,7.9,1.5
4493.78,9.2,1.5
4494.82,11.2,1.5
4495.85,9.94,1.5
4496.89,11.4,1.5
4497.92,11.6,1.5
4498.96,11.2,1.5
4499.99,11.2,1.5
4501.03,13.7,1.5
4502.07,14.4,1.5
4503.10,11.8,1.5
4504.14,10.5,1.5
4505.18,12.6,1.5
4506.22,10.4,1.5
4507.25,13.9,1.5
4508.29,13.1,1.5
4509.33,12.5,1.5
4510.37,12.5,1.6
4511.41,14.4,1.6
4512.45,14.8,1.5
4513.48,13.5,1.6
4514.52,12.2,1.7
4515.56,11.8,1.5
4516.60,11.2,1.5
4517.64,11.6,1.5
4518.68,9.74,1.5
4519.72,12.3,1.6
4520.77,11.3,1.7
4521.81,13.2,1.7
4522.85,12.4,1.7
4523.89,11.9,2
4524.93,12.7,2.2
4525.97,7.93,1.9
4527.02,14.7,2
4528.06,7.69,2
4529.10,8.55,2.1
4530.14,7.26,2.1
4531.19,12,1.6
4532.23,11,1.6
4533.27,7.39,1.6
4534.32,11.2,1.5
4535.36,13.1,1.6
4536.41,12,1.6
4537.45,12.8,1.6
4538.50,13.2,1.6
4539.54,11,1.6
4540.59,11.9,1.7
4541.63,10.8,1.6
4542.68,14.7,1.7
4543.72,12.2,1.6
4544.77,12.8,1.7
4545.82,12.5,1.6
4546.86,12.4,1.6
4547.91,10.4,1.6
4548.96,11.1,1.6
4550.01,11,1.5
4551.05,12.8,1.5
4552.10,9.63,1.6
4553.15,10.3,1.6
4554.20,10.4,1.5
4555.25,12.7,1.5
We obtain -1.8 angstroms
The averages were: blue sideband 10.8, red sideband 11.4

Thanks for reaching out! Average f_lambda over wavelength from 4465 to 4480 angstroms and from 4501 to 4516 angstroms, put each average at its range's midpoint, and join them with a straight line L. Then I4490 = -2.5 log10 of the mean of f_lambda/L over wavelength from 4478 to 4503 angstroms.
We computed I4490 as 0.08 mag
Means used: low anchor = 12.5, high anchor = 12.8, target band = 11.7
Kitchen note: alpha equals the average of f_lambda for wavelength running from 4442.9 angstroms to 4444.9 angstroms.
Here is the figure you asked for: 12.3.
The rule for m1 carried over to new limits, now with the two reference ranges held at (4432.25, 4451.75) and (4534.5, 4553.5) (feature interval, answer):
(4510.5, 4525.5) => -0.7 angstroms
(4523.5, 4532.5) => 1.1 angstroms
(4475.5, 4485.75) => -0.6 angstroms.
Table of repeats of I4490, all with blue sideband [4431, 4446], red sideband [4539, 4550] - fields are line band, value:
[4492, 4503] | 0.026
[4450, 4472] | 0.005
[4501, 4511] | -0.085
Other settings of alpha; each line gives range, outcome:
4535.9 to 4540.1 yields 12.2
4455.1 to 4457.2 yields 10.5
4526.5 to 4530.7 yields 9.57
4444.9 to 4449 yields 12.2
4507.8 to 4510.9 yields 12.7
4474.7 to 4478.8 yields 13.1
